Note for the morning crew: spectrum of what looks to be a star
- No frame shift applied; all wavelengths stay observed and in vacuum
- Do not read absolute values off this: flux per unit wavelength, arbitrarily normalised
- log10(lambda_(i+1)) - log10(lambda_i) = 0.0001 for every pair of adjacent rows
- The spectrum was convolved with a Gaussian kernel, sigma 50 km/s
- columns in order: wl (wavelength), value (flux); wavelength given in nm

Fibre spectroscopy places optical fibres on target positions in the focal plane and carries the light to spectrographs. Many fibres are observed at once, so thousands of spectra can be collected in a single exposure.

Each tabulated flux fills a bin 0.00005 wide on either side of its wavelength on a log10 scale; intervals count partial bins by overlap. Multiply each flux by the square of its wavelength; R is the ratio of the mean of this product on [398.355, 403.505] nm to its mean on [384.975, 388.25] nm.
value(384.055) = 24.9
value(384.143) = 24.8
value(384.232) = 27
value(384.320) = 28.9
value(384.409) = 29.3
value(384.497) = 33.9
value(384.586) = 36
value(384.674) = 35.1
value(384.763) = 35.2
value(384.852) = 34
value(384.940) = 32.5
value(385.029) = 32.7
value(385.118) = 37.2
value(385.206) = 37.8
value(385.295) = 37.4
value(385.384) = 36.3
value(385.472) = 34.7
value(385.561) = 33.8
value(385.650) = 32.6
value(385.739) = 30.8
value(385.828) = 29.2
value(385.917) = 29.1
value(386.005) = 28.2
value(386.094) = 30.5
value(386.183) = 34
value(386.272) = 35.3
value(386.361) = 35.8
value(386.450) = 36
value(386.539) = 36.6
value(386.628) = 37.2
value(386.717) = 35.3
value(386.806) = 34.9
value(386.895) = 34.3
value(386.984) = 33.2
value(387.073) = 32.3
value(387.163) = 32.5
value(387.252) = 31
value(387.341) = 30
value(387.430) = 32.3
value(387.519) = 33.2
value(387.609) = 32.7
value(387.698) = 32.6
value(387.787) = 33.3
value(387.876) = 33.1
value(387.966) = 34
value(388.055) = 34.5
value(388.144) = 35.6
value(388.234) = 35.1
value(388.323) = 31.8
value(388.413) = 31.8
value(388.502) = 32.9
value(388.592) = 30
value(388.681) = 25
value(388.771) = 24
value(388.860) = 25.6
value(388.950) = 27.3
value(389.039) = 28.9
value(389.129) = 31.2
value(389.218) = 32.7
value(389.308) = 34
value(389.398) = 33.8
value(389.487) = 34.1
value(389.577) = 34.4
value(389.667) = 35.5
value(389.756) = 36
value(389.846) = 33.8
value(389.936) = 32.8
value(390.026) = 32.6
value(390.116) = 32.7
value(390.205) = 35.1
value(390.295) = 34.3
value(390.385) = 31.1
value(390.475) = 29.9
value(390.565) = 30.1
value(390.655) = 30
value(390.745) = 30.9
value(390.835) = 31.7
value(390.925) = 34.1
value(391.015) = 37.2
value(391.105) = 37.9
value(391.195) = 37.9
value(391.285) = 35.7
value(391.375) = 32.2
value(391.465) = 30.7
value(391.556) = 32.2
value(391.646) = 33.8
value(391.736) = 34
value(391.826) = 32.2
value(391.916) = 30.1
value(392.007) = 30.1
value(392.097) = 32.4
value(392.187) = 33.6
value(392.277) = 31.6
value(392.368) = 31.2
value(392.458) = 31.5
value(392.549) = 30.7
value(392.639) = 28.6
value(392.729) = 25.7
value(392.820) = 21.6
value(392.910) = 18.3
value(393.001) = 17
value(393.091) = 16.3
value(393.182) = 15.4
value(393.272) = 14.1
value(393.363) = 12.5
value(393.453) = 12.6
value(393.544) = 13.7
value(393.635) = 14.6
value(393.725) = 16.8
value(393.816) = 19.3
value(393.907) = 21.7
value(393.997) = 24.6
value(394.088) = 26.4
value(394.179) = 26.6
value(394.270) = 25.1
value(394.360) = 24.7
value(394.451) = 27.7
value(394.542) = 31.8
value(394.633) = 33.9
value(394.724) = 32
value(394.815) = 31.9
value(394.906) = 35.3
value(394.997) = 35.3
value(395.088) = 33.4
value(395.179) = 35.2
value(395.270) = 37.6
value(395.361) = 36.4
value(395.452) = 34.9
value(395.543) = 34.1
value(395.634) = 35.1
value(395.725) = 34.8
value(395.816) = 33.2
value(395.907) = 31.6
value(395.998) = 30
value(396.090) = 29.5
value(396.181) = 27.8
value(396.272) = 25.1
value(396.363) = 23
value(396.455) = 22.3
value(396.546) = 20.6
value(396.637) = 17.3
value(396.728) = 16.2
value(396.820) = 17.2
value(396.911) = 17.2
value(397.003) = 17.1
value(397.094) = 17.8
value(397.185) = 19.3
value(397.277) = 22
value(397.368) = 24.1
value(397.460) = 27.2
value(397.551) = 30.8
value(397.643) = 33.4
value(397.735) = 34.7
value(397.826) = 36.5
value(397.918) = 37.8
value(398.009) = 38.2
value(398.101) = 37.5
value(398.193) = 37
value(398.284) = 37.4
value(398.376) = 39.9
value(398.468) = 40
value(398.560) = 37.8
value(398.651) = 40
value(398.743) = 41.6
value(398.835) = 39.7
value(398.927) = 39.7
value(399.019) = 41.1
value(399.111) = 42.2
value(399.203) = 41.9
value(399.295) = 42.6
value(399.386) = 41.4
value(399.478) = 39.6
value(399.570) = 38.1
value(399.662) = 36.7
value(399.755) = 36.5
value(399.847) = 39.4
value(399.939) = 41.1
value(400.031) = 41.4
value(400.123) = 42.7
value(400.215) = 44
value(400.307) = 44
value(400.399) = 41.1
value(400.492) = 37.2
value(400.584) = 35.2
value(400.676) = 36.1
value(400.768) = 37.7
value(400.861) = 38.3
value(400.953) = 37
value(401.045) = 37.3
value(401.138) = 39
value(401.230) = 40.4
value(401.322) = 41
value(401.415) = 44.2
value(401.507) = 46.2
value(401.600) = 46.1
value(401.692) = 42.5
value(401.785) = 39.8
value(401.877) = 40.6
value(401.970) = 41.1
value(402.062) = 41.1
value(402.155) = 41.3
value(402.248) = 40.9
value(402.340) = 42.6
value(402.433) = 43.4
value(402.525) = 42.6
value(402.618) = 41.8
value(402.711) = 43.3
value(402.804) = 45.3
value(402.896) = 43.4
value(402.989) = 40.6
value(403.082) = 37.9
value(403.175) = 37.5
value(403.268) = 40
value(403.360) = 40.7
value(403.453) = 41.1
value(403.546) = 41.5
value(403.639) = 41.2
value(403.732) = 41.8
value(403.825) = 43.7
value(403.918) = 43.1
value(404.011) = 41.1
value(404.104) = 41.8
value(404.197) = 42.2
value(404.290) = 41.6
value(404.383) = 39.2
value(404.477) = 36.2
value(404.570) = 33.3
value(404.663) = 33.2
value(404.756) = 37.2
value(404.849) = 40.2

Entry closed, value 1.30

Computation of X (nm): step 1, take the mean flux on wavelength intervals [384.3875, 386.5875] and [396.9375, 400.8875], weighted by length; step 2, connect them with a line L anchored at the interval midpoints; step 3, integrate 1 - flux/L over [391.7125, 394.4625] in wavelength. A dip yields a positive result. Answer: 0.90 nm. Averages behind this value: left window 33.8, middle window 23.8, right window 36.4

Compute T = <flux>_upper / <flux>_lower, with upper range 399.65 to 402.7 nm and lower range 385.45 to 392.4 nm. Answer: 1.2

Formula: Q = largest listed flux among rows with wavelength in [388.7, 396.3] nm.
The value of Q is 37.9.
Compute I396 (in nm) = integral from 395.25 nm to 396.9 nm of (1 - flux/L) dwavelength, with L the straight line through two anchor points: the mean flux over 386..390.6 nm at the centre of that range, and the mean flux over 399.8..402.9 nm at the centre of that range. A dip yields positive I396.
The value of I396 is 0.43 nm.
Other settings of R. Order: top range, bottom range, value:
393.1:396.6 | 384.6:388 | 0.83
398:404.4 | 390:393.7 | 1.52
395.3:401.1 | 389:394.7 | 1.22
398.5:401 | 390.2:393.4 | 1.42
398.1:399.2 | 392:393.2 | 1.57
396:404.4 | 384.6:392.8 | 1.20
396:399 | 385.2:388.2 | 0.94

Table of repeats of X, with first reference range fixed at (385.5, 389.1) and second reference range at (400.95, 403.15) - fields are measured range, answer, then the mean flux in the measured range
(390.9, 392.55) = 0.09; 33.2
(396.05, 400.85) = 0.72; 33.6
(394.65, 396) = 0.11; 34.2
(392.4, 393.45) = 0.44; 20.9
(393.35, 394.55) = 0.50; 21.2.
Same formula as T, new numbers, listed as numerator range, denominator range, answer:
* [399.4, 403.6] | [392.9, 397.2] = 1.63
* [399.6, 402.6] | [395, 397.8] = 1.48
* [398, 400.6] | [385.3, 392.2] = 1.22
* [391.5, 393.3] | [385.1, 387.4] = 0.81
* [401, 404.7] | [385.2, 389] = 1.26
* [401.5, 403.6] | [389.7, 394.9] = 1.48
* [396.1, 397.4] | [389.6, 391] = 0.63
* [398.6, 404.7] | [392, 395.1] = 1.63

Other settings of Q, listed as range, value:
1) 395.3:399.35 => 42.6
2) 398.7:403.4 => 46.2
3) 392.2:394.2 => 31.6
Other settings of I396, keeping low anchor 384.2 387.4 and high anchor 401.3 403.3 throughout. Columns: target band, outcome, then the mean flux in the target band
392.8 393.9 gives 0.63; 16.1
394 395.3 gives 0.24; 30.9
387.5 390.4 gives 0.23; 32.3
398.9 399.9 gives 0.01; 39.9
